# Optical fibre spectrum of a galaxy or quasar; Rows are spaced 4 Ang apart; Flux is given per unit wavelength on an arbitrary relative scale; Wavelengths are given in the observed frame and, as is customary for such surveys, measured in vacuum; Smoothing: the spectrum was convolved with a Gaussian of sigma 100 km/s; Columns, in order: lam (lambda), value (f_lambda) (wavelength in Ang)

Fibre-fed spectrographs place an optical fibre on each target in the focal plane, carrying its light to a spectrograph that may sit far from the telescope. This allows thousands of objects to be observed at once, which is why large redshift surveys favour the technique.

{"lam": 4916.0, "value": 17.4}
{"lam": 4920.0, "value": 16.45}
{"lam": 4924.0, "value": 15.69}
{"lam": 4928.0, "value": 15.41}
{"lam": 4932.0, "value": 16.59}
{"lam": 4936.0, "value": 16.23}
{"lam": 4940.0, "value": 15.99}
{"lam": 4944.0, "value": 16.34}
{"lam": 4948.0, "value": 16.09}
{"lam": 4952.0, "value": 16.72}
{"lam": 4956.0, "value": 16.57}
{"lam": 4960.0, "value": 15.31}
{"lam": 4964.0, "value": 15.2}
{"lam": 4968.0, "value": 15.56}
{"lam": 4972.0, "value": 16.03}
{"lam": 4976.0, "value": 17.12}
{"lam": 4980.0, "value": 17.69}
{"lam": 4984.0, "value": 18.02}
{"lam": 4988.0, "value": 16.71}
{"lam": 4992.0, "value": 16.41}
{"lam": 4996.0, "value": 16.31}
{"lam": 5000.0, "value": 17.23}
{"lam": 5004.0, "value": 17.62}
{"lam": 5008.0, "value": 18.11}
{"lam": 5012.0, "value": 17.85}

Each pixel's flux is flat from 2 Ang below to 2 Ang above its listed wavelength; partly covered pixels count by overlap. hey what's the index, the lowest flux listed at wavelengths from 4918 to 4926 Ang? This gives 15.69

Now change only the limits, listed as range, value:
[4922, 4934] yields 15.41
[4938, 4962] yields 15.31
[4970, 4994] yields 16.03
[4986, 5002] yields 16.31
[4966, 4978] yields 15.56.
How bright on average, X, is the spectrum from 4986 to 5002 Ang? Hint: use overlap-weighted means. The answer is 16.7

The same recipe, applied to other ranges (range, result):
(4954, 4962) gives 15.9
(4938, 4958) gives 16.3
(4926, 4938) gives 16.1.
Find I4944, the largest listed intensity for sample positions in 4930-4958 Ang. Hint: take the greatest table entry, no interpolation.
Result 16.72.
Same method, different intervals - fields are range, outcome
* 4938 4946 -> 16.34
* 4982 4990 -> 18.02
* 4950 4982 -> 17.69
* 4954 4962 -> 16.57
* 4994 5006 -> 17.62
